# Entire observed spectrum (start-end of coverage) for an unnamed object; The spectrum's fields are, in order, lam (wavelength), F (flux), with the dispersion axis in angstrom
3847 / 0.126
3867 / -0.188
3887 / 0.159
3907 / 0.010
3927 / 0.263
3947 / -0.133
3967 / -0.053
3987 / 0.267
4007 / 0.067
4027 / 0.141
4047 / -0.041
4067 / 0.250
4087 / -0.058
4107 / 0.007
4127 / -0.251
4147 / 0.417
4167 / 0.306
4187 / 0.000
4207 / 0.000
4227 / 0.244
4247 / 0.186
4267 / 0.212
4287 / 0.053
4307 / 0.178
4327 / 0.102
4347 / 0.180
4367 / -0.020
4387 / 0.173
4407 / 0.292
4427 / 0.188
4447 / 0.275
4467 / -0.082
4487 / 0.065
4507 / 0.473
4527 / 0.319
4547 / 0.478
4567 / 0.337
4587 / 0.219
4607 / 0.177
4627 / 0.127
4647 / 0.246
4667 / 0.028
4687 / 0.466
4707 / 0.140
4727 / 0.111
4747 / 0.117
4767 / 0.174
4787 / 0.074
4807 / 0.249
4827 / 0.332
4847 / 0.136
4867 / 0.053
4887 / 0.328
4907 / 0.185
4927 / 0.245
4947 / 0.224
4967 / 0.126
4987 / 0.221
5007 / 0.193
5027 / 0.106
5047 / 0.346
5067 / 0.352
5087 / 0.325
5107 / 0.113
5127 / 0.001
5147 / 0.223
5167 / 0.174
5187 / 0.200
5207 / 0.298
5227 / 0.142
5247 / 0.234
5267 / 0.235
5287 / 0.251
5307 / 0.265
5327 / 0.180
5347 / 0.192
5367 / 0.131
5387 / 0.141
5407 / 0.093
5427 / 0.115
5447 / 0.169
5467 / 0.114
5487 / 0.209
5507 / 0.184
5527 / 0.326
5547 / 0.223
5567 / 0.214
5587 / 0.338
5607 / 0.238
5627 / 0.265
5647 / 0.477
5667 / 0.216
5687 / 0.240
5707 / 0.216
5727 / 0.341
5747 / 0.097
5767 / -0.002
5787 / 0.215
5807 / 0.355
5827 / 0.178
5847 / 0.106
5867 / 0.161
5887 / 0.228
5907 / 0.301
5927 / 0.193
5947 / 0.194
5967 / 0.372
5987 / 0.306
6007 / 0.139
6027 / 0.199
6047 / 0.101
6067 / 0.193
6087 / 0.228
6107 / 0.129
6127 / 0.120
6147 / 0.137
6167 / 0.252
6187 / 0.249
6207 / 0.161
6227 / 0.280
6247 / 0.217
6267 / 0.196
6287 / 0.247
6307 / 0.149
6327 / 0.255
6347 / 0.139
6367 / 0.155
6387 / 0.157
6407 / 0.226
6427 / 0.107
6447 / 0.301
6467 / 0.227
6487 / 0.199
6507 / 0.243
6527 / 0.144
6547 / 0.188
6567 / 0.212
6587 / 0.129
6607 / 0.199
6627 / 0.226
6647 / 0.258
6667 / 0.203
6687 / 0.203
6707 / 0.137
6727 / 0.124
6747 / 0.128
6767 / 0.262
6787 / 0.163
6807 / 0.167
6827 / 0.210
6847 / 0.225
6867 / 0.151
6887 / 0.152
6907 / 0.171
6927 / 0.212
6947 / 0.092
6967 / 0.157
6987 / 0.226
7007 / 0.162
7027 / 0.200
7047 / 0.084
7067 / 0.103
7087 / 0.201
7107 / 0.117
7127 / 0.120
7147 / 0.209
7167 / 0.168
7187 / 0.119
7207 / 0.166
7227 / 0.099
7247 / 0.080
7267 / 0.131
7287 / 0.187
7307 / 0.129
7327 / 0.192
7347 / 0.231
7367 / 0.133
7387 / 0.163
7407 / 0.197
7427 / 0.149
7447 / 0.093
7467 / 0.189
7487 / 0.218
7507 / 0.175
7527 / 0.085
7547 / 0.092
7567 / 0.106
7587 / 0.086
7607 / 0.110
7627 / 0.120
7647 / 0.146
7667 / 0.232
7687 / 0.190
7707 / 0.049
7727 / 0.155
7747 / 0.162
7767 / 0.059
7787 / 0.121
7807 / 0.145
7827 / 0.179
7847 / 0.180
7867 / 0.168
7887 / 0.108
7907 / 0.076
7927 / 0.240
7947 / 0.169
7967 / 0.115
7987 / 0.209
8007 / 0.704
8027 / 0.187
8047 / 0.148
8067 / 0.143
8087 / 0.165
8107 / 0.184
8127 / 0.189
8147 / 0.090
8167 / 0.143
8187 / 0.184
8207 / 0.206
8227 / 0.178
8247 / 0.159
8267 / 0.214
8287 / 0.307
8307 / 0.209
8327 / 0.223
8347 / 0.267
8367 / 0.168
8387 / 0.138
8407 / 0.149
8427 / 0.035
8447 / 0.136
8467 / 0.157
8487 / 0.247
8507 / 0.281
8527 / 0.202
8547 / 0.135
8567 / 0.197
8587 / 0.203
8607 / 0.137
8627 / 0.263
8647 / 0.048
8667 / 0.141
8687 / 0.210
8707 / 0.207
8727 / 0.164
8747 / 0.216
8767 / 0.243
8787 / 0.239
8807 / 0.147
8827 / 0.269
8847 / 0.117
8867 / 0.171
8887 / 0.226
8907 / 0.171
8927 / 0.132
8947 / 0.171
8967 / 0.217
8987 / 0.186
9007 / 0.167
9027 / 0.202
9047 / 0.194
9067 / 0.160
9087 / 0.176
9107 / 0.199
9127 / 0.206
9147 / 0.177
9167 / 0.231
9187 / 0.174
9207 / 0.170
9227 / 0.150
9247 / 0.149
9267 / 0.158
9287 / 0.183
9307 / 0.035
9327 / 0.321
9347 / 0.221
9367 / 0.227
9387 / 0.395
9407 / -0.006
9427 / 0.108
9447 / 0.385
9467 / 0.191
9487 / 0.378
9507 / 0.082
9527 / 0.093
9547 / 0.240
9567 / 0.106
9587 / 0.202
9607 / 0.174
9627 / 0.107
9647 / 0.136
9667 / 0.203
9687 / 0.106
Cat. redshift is 1.147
